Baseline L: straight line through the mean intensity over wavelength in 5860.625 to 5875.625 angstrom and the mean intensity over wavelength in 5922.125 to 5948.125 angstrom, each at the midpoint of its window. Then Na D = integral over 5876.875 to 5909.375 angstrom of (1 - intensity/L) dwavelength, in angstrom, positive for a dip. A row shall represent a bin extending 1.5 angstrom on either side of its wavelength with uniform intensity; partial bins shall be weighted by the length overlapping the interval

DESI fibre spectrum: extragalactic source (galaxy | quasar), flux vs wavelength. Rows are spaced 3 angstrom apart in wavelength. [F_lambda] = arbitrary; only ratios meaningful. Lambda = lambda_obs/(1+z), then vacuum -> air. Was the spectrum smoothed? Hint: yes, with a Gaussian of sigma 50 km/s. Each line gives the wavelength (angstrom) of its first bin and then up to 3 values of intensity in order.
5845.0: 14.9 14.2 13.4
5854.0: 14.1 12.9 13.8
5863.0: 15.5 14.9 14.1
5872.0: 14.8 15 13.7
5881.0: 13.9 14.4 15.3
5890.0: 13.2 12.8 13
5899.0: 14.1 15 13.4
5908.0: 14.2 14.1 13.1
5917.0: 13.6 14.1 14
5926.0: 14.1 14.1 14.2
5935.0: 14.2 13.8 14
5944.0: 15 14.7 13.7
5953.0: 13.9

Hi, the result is 1.5 angstrom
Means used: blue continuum 14.8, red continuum 14.2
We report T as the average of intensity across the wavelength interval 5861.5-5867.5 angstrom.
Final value 15.2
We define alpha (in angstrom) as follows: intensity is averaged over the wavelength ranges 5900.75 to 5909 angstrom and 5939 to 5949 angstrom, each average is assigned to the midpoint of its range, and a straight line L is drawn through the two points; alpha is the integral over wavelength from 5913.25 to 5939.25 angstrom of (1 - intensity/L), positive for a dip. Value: 0.7 angstrom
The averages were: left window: 14.2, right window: 14.5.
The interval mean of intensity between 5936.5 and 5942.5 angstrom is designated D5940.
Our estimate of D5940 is 13.9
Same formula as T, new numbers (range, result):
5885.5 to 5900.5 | 13.7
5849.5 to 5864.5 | 13.9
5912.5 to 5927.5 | 13.8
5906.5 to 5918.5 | 13.8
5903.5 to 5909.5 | 13.8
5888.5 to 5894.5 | 13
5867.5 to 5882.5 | 14.3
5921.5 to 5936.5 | 14.1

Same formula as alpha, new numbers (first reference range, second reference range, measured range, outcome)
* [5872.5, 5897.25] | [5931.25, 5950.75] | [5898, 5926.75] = 0.28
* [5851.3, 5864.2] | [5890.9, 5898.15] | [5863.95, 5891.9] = -1.88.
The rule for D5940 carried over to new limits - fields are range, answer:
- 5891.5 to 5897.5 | 12.9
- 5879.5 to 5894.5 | 13.9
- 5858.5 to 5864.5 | 14.7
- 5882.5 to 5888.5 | 14.9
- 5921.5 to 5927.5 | 14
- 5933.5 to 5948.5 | 14.3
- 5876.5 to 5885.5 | 14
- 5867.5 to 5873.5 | 14.5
